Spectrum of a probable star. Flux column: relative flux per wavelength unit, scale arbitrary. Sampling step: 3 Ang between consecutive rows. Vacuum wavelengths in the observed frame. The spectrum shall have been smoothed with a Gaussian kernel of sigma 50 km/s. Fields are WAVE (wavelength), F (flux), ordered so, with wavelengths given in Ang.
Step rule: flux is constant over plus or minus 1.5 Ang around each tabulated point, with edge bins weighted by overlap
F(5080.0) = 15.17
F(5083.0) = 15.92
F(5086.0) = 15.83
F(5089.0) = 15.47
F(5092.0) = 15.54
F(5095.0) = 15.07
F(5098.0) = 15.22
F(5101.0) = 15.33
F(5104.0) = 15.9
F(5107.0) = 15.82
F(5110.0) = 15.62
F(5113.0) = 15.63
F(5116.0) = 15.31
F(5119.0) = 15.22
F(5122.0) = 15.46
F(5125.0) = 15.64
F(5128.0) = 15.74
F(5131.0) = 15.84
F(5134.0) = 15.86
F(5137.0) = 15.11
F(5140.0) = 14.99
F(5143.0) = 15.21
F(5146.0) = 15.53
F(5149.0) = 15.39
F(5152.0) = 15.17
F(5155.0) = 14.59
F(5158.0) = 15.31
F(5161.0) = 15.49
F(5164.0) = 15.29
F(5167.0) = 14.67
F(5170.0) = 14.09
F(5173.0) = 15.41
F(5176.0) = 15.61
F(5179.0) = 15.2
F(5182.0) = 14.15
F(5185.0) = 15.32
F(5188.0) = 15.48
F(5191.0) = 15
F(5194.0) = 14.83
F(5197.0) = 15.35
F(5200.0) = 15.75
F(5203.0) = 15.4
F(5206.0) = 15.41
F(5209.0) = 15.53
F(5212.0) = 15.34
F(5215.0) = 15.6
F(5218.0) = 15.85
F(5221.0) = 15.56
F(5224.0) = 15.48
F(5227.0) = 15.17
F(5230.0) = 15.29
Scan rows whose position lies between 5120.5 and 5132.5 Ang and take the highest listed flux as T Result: 15.84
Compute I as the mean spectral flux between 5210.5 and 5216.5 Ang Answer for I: 15.5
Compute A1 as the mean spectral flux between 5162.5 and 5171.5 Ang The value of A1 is 14.7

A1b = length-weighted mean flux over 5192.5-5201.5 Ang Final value 15.3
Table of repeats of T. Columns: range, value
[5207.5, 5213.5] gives 15.53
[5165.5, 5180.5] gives 15.61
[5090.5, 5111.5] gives 15.9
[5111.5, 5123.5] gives 15.63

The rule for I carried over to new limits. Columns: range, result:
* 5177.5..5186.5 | 14.9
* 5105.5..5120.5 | 15.5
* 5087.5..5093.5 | 15.5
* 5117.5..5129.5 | 15.5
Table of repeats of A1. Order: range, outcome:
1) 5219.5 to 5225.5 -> 15.5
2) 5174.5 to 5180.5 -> 15.4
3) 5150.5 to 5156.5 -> 14.9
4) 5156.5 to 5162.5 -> 15.4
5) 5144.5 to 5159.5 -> 15.2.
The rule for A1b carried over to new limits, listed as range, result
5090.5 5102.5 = 15.3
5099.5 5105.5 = 15.6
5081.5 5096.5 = 15.6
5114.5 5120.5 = 15.3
